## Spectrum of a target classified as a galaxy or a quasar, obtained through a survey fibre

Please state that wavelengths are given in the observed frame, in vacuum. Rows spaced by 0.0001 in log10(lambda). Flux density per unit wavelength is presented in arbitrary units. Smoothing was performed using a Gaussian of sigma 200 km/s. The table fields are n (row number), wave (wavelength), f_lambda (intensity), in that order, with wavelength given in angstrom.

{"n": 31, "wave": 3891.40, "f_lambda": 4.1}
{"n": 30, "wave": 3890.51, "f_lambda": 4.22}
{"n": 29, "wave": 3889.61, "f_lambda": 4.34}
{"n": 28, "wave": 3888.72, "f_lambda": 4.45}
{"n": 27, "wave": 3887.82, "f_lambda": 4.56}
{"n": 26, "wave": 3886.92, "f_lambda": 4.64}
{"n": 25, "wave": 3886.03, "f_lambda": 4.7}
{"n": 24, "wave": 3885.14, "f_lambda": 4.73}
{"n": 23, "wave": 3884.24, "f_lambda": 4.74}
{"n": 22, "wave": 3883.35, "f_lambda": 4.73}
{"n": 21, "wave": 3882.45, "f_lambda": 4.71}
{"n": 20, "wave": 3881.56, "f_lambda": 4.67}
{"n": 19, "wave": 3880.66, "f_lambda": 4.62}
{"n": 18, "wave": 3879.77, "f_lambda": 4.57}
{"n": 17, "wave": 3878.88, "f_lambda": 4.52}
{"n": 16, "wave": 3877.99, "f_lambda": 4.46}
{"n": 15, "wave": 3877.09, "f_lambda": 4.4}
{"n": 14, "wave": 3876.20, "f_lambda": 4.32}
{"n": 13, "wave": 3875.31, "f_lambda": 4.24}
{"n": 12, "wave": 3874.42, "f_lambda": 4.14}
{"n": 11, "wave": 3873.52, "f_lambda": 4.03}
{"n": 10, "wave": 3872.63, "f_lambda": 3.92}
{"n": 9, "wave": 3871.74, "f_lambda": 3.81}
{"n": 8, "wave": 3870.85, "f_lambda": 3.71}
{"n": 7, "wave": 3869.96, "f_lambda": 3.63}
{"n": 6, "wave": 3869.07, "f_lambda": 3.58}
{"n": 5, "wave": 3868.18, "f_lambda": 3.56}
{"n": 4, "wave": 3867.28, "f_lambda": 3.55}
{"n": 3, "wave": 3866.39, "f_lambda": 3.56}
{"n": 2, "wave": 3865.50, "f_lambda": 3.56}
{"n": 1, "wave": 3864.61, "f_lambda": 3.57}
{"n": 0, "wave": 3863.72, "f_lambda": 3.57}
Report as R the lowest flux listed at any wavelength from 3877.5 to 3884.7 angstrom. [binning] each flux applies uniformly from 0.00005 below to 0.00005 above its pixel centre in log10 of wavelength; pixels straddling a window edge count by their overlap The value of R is 4.46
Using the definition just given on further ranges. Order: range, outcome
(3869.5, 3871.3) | 3.63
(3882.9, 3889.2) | 4.45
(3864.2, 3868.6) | 3.55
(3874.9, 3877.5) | 4.24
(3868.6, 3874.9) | 3.58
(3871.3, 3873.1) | 3.81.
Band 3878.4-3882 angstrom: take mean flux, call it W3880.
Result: 4.6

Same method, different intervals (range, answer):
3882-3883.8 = 4.73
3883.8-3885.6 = 4.73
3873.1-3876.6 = 4.18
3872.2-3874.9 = 4.03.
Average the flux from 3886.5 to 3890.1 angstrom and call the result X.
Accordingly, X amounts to 4.48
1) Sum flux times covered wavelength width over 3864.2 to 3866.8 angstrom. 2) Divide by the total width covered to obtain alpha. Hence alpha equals 3.56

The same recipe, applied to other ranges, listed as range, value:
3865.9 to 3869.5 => 3.55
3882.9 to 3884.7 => 4.72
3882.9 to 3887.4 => 4.71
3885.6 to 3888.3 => 4.62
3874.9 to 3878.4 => 4.35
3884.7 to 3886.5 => 4.74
